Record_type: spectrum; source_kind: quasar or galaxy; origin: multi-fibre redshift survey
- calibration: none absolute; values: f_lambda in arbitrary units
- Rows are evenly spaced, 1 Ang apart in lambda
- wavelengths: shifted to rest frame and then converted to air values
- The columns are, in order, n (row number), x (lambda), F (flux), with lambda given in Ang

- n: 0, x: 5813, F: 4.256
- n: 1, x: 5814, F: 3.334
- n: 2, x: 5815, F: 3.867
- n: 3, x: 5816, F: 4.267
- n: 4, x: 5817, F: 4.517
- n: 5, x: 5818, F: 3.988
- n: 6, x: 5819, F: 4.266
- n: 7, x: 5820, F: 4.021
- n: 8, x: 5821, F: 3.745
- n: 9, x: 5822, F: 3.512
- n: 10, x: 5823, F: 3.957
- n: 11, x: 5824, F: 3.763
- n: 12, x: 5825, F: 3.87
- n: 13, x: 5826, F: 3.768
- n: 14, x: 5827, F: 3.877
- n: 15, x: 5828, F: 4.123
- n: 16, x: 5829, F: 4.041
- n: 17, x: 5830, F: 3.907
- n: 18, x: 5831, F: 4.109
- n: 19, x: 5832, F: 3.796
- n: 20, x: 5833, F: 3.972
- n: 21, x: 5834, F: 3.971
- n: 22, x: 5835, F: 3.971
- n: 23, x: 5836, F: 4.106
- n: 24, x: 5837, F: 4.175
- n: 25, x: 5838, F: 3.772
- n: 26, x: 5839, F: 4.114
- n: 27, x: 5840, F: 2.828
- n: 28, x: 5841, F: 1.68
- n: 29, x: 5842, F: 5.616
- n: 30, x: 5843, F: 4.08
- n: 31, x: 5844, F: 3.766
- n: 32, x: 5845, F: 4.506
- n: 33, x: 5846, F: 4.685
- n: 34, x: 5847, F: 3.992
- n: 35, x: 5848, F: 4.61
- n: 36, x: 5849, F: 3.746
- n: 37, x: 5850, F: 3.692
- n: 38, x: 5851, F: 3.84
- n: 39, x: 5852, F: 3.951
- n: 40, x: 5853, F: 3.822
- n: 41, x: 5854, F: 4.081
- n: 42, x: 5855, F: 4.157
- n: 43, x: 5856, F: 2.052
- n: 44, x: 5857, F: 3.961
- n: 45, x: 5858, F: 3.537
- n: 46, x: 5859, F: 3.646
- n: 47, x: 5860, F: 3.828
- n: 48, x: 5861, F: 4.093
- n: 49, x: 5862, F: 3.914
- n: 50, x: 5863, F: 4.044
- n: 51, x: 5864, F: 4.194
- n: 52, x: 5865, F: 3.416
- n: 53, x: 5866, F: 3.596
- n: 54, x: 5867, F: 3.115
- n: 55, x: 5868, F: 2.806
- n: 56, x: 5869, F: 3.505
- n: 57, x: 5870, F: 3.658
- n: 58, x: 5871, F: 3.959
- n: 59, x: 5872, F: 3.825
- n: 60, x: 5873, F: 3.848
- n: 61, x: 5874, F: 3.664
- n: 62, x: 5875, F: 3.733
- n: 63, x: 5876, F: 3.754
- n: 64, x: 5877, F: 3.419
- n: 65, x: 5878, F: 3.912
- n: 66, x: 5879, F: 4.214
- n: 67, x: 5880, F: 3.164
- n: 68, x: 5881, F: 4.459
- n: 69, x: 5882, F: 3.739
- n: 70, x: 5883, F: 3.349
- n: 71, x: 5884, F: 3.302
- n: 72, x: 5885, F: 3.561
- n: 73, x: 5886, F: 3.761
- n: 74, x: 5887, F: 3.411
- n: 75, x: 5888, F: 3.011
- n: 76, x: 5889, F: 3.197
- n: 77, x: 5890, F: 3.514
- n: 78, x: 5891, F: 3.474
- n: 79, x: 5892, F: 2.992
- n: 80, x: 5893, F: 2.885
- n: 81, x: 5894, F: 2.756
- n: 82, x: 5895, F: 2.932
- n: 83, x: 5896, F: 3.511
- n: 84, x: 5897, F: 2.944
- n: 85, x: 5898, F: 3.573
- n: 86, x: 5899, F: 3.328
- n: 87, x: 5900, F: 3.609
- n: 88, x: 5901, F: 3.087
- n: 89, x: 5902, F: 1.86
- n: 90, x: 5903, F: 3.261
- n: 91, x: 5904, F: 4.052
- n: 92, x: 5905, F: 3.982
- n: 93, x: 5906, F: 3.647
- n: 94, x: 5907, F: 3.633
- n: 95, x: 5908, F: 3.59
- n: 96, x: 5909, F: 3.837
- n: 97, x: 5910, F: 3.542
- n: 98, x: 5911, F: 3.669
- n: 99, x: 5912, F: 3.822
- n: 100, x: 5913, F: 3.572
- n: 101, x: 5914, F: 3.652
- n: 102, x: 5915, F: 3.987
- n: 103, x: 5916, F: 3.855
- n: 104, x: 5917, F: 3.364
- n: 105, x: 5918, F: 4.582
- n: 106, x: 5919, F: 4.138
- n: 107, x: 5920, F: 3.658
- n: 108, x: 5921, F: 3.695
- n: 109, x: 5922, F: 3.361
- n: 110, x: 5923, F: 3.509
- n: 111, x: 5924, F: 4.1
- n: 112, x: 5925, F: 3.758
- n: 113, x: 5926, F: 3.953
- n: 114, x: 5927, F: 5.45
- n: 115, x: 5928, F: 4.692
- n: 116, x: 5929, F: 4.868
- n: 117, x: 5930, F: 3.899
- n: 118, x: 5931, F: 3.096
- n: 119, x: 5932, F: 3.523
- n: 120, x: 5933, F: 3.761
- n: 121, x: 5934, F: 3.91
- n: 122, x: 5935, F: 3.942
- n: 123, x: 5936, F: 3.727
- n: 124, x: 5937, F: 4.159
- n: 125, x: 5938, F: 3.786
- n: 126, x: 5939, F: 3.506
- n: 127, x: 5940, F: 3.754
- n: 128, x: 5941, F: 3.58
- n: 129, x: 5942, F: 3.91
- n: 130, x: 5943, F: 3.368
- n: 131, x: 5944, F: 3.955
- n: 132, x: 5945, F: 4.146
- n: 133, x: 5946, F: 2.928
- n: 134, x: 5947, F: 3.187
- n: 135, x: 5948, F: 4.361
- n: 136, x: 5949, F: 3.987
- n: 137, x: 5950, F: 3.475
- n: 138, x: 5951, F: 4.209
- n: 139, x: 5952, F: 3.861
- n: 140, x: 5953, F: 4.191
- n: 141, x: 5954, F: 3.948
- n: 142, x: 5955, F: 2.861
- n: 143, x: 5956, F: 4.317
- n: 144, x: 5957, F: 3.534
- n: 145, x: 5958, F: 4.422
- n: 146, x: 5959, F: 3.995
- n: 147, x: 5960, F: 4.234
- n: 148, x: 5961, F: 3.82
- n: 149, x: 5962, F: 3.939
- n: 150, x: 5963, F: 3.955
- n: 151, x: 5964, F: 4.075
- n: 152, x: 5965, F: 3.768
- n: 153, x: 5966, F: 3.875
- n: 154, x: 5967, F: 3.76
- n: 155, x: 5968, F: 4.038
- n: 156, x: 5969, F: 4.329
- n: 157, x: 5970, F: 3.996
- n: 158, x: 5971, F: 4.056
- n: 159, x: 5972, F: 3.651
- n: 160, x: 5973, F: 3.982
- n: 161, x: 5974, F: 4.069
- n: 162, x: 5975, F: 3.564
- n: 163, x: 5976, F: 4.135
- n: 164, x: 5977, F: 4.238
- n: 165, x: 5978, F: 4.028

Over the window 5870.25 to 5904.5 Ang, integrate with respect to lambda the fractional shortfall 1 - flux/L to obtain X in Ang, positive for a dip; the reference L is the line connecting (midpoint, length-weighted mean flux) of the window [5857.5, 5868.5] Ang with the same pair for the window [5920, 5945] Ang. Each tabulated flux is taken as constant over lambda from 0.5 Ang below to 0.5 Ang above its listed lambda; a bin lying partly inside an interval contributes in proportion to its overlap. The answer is 2.6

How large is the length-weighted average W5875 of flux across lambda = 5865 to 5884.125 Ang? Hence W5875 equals 3.63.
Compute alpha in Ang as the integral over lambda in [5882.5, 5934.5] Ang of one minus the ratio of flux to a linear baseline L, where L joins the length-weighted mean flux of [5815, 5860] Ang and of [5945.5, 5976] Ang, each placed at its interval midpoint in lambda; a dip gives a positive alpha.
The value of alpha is 3.84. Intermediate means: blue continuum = 3.9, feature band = 3.61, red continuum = 3.88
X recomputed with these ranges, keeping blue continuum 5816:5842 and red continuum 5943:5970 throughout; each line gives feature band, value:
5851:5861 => 0.5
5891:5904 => 2.6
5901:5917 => 1.3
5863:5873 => 0.7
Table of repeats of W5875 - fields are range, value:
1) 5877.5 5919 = 3.51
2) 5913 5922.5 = 3.8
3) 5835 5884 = 3.78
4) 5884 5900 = 3.27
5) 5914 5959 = 3.87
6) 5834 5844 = 3.82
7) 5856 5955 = 3.67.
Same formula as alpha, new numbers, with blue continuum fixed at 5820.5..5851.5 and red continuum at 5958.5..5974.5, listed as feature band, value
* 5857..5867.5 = 0.5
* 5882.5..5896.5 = 2.4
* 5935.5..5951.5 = 0.8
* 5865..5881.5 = 1.2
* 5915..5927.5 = 0.0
